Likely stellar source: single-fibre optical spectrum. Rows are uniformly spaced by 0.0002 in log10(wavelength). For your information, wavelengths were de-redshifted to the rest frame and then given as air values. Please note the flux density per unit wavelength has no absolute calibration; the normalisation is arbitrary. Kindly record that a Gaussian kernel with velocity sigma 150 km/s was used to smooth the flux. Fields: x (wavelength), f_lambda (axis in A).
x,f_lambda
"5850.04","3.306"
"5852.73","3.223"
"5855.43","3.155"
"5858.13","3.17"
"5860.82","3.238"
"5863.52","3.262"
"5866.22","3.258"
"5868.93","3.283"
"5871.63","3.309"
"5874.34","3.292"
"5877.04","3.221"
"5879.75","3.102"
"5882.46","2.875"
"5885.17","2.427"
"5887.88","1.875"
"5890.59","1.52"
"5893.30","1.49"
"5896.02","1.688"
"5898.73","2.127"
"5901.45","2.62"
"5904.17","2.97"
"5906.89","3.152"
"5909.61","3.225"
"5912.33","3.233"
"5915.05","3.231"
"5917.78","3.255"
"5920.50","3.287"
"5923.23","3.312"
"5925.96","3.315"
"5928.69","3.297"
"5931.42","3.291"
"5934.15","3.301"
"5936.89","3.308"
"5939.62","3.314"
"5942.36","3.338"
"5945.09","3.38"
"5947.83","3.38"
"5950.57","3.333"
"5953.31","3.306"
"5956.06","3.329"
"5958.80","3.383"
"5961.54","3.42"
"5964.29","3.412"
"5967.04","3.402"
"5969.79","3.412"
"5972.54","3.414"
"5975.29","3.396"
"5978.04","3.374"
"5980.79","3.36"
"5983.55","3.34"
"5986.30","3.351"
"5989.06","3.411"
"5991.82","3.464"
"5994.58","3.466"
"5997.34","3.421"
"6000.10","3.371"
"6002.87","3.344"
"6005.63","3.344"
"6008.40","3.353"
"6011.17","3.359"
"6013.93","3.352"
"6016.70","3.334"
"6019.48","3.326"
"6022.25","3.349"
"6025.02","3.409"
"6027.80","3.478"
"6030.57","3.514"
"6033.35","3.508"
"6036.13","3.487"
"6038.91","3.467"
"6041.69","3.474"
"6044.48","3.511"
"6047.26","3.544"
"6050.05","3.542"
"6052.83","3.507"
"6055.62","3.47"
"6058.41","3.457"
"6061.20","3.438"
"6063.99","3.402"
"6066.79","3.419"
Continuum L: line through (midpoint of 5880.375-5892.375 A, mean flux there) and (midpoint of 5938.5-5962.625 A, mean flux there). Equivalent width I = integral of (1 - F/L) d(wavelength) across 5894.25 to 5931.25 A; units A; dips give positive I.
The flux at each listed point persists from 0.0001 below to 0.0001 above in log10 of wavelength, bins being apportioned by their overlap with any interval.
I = -3.8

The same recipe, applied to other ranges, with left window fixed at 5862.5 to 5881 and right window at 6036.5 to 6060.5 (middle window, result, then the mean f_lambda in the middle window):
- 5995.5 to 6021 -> 0.6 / 3.36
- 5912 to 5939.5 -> 0.3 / 3.29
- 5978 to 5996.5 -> 0.1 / 3.4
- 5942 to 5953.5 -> 0.0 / 3.35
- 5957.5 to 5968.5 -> -0.1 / 3.4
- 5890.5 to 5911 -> 5.5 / 2.4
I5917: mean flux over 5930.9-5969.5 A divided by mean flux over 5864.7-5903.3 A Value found 1.30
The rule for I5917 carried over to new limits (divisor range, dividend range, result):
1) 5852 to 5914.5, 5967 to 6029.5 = 1.20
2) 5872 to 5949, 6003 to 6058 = 1.17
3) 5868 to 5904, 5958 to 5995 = 1.34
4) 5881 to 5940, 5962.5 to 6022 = 1.20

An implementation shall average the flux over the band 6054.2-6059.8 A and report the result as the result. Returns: 3.46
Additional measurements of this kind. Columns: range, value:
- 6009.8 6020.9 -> 3.34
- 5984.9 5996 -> 3.42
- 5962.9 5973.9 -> 3.41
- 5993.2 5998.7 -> 3.44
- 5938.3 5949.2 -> 3.35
